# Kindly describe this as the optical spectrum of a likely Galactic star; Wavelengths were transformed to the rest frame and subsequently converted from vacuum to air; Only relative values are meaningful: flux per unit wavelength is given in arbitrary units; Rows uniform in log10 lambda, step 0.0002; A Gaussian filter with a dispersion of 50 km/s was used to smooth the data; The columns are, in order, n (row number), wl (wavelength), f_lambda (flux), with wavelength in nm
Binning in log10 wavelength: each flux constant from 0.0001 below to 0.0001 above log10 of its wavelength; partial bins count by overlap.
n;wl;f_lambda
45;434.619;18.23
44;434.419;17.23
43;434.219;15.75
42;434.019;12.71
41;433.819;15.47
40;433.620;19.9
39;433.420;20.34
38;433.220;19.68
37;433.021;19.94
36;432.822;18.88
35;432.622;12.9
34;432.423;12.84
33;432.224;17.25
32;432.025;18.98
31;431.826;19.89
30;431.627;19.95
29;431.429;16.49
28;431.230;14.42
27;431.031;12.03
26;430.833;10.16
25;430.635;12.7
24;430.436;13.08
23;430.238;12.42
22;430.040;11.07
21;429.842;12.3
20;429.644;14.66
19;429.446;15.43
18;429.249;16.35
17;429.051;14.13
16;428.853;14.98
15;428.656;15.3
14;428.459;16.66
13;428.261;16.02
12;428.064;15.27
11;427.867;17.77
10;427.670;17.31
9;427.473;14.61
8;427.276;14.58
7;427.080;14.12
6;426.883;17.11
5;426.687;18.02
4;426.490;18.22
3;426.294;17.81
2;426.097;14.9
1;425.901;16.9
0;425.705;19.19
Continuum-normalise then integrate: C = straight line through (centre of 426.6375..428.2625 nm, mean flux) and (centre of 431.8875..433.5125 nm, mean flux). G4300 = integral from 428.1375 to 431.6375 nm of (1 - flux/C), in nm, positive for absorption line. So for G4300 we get 0.53 nm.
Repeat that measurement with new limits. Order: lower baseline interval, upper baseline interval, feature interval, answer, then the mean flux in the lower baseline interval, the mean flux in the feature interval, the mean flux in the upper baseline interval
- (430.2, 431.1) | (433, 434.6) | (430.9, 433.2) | -0.35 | 12.1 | 16.7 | 17.5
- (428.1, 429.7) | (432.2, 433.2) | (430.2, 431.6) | 0.23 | 15.5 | 13.4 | 16.6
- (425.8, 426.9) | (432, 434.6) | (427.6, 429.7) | 0.16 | 17.2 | 15.8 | 17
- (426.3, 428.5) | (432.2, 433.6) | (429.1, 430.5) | 0.27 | 16.4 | 13.6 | 17.6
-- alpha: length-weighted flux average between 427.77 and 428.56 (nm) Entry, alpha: 16.4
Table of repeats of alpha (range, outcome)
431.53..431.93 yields 19.9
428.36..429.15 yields 15.3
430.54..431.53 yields 13.2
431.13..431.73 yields 17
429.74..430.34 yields 12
